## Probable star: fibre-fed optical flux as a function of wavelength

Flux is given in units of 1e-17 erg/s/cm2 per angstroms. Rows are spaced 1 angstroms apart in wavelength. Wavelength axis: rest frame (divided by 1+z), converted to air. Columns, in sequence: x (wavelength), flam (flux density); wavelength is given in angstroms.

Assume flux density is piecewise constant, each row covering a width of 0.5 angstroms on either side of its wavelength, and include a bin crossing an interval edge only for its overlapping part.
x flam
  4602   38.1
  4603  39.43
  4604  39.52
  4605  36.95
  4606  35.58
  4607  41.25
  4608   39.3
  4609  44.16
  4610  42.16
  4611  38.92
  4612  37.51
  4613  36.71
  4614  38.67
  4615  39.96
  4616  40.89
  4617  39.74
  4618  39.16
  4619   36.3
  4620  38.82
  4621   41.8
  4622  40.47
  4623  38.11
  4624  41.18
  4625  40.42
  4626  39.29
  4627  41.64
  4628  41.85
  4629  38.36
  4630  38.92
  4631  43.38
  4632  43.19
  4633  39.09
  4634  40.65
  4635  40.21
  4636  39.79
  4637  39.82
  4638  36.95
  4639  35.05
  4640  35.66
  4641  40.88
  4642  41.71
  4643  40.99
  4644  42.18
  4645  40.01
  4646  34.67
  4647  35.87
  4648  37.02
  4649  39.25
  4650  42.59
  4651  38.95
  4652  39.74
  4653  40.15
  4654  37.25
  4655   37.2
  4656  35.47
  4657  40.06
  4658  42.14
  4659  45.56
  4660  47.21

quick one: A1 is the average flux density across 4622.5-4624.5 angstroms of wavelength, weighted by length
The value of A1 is 39.6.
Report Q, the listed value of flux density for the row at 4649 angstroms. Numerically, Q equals 39.25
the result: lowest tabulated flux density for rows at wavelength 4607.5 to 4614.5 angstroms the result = 36.71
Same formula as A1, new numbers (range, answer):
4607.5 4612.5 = 40.4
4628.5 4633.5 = 40.6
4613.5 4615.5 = 39.3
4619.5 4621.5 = 40.3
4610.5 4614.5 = 38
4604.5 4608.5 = 38.3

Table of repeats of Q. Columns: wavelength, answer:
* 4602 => 38.1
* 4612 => 37.51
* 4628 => 41.85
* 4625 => 40.42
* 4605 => 36.95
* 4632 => 43.19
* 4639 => 35.05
